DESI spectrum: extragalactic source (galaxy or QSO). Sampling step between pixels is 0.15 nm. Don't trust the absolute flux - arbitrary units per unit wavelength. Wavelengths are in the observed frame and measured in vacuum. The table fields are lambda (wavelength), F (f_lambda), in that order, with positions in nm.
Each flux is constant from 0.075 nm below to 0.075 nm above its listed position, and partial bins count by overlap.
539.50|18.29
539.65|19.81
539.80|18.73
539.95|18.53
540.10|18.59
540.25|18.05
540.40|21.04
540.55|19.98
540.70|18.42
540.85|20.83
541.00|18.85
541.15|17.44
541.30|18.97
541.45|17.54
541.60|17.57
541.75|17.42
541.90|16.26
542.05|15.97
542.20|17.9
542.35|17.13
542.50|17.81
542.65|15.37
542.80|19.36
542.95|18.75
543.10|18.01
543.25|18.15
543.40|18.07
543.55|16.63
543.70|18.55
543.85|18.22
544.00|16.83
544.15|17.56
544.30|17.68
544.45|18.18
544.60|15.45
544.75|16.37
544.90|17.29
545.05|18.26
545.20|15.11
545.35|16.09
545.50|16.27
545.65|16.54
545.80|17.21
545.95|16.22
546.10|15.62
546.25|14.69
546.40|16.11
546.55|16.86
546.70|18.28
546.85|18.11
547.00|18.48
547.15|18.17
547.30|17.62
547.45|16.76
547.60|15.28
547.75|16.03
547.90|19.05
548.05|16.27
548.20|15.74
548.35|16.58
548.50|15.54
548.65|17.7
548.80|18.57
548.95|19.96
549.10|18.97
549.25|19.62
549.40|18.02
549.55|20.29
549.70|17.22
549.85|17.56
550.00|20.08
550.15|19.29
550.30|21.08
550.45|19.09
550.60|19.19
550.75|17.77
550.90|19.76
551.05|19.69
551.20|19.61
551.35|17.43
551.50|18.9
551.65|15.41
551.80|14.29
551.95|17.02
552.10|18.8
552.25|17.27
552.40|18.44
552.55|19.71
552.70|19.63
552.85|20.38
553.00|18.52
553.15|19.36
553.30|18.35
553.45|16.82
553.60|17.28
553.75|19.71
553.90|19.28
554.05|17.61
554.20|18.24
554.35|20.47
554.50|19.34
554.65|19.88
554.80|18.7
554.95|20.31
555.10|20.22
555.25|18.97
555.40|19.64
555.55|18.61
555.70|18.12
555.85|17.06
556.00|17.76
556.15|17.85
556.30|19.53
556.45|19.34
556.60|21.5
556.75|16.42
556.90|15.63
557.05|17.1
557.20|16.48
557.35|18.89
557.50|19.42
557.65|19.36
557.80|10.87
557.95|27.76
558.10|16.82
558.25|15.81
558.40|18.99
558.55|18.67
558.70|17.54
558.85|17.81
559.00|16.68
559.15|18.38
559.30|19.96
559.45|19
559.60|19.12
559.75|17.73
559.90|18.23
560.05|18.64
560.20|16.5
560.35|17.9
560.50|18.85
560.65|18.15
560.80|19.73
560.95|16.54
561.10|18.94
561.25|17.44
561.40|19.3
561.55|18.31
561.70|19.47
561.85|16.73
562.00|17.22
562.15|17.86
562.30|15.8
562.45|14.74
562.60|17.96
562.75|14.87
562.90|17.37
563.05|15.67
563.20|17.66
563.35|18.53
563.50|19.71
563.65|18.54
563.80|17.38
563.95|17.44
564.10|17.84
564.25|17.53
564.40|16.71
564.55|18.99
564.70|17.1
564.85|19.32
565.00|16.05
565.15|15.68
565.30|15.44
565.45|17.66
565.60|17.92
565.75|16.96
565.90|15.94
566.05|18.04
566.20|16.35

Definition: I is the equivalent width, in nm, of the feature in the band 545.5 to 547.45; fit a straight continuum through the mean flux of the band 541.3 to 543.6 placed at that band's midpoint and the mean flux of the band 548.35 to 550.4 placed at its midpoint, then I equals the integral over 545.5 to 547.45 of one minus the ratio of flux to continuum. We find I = 0.13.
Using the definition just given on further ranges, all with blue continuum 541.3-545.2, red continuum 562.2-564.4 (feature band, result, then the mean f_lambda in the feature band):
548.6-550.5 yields -0.185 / 19.1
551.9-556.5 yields -0.392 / 18.8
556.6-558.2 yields -0.068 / 18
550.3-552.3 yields -0.092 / 18.1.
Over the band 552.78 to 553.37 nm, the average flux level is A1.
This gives 19.1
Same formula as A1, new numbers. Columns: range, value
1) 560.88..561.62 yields 18.1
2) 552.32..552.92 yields 19.5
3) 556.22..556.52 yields 19.4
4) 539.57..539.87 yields 19.3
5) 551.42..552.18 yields 16.9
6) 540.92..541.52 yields 18.2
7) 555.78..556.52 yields 18.3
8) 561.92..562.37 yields 17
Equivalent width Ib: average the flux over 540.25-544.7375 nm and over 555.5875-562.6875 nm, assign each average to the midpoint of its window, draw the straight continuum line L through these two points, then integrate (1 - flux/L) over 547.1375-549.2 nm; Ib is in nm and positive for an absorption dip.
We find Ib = 0.075 nm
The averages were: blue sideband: 17.9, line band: 17.3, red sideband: 18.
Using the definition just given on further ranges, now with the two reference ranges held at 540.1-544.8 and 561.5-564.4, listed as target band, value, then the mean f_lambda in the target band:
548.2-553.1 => -0.21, 18.4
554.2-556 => -0.16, 19.1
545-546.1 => 0.09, 16.4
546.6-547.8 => 0.03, 17.4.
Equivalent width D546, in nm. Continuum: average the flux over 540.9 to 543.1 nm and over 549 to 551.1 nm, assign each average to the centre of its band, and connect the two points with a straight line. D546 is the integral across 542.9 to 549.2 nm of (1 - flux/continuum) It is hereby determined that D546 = 0.408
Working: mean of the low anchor 17.6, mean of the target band 17.2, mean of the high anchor 19.1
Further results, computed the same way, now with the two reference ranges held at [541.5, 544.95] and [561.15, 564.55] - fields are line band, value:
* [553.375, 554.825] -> -0.11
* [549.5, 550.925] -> -0.13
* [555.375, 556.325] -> -0.04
